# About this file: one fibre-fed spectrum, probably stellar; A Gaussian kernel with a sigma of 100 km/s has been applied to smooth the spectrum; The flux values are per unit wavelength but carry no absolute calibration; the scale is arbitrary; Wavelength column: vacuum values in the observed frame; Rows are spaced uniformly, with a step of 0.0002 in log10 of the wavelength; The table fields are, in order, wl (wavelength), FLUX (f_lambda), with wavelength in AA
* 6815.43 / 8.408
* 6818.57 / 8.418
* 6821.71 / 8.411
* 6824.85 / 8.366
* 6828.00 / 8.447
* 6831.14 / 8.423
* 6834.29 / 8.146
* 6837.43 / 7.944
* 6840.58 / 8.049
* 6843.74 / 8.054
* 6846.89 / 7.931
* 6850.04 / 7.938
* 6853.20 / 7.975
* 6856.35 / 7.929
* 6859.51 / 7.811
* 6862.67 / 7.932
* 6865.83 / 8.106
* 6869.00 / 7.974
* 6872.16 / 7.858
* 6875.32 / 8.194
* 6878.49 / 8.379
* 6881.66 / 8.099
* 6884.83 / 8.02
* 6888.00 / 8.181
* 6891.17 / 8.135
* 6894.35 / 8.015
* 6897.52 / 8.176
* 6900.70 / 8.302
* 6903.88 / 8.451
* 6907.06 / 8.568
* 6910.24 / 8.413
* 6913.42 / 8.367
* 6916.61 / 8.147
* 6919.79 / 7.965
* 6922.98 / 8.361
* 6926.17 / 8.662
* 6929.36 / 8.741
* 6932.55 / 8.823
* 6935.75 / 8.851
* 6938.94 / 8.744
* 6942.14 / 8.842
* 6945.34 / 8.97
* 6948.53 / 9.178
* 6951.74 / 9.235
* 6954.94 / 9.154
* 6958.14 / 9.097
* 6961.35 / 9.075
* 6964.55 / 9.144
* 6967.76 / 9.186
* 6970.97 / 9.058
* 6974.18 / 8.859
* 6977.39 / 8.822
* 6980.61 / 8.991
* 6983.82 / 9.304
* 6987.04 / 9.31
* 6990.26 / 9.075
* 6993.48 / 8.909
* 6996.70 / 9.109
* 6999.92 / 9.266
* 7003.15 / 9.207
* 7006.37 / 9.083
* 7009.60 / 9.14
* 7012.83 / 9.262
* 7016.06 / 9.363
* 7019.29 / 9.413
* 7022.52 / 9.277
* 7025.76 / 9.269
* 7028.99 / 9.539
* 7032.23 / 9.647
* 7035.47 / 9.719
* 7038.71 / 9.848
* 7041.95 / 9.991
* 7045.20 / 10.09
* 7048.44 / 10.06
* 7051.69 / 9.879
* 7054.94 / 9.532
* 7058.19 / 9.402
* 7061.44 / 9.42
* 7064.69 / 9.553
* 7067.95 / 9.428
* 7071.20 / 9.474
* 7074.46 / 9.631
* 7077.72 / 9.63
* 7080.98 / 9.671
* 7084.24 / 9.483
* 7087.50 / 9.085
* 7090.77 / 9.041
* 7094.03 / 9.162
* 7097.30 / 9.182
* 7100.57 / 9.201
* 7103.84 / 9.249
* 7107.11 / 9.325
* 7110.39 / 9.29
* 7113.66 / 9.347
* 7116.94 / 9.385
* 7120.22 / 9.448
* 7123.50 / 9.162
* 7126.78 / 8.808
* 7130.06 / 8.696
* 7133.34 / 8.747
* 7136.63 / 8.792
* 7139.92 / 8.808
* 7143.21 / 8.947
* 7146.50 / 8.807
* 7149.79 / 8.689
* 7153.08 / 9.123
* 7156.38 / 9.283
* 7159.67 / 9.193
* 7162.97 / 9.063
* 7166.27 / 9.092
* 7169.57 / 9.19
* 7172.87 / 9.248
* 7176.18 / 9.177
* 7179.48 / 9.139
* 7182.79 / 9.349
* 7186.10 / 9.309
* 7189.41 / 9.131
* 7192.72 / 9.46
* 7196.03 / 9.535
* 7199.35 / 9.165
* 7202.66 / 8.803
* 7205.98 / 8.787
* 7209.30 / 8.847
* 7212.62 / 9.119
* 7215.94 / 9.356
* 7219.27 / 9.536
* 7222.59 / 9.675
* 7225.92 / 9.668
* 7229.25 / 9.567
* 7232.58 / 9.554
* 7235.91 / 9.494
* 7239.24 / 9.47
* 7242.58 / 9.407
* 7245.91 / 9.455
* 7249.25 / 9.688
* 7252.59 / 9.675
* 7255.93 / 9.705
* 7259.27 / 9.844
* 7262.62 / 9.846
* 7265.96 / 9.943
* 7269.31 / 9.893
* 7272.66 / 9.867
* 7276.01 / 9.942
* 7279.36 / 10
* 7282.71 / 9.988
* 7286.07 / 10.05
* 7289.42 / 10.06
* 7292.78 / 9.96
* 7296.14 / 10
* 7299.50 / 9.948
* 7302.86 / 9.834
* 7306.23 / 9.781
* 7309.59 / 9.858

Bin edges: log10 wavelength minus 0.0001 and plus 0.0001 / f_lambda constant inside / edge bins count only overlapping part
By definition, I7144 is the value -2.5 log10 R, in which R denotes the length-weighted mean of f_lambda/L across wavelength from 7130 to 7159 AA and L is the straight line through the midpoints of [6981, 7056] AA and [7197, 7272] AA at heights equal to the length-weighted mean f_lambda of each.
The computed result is 0.07 mag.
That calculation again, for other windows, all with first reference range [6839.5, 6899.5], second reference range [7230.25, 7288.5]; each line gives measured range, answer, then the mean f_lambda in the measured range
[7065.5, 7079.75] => -0.07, 9.54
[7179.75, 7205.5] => 0.03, 9.22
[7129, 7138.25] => 0.06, 8.75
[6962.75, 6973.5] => -0.08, 9.11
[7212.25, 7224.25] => 0.01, 9.46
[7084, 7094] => -0.02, 9.16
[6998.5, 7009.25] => -0.07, 9.18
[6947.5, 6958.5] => -0.09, 9.17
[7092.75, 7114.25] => -0.02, 9.25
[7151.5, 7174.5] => 0.02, 9.17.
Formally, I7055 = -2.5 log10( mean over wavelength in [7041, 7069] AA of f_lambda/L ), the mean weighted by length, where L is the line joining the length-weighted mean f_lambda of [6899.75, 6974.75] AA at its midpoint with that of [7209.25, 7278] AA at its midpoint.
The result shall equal -0.07 mag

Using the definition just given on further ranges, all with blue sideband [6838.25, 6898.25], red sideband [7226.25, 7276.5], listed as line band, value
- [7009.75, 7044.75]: -0.097 mag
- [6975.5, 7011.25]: -0.066 mag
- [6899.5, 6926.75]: -0.016 mag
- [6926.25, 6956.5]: -0.073 mag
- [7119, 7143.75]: 0.030 mag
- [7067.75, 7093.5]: -0.056 mag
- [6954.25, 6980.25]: -0.072 mag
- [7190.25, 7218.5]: 0.039 mag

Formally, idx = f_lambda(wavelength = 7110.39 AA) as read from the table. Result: 9.29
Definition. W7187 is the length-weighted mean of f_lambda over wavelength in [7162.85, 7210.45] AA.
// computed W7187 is 9.16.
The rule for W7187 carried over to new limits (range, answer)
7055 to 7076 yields 9.49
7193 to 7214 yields 9.07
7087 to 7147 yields 9.08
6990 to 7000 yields 9.07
